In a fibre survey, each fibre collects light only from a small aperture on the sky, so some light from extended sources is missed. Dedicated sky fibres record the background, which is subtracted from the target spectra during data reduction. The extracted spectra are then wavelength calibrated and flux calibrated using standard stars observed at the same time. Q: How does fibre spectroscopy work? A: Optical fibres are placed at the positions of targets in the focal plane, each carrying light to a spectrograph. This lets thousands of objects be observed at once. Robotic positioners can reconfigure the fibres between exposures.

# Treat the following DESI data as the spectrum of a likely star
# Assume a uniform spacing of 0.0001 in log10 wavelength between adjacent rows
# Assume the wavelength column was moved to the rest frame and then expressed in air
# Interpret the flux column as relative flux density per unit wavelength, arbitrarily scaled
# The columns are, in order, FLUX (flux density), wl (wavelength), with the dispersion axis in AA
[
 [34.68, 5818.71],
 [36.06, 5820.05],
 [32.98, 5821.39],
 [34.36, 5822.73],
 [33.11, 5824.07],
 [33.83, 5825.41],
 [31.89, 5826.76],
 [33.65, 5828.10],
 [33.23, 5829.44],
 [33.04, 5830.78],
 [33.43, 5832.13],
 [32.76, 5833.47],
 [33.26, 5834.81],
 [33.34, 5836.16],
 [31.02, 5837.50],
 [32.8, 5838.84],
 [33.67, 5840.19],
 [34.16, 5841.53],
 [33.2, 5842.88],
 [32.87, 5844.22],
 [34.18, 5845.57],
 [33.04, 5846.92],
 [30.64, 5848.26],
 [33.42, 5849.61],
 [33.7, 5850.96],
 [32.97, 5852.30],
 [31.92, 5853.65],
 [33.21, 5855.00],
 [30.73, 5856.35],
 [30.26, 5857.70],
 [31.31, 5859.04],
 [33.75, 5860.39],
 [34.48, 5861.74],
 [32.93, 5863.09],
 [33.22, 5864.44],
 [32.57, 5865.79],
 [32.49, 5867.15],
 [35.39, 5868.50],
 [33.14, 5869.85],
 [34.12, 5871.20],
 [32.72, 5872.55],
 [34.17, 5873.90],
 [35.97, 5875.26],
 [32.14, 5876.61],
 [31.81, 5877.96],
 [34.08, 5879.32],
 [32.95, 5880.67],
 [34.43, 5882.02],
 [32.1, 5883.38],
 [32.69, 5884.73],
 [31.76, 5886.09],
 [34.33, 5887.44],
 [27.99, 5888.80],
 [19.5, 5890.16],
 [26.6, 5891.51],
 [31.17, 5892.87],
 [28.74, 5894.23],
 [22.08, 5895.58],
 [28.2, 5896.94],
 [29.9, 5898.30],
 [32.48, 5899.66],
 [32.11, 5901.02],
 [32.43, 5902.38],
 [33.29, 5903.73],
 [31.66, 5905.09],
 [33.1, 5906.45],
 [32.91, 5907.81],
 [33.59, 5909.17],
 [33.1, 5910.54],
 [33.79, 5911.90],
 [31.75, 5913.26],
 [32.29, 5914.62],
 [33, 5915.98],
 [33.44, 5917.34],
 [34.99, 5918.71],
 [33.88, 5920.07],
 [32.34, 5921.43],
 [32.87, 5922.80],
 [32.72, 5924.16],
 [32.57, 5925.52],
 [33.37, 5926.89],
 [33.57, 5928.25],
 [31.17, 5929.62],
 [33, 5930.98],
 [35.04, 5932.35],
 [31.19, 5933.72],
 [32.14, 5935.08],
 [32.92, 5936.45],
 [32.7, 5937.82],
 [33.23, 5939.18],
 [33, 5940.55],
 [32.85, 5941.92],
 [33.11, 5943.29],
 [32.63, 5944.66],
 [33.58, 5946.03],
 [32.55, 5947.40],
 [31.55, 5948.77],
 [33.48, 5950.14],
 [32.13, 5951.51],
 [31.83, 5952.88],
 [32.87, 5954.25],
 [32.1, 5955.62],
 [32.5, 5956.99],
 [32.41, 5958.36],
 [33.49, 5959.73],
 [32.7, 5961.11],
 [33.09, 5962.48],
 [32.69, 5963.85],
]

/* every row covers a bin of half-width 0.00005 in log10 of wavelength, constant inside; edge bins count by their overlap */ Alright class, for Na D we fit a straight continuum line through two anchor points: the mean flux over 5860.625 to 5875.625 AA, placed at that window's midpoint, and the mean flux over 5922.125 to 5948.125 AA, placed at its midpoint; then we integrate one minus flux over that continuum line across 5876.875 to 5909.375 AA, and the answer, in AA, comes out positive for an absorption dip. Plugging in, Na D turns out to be 2.5 AA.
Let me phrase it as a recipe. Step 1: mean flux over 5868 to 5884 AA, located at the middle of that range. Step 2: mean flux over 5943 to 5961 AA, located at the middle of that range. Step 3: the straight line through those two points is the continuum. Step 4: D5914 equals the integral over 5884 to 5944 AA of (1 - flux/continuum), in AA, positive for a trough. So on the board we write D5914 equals 2.35 AA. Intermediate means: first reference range 33.6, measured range 31.8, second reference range 32.6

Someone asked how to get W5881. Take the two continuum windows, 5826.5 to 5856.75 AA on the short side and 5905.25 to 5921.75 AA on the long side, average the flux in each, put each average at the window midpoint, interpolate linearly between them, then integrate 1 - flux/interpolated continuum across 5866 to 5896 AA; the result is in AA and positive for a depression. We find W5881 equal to 1.4 AA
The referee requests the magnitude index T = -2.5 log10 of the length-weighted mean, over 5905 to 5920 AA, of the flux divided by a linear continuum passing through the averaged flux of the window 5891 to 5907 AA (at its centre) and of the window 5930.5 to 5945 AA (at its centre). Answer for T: -0.07 mag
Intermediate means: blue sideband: 30.2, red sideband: 32.9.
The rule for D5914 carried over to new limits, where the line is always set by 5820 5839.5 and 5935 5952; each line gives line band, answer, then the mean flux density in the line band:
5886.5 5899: 2.0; 27.7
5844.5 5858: 0.2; 32.5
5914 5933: -0.2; 33.2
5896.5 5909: 0.4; 31.9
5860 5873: -0.2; 33.5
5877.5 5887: 0.0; 32.9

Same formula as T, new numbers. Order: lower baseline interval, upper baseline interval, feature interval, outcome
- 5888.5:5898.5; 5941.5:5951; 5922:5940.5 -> -0.06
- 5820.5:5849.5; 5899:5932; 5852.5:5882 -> 0.00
